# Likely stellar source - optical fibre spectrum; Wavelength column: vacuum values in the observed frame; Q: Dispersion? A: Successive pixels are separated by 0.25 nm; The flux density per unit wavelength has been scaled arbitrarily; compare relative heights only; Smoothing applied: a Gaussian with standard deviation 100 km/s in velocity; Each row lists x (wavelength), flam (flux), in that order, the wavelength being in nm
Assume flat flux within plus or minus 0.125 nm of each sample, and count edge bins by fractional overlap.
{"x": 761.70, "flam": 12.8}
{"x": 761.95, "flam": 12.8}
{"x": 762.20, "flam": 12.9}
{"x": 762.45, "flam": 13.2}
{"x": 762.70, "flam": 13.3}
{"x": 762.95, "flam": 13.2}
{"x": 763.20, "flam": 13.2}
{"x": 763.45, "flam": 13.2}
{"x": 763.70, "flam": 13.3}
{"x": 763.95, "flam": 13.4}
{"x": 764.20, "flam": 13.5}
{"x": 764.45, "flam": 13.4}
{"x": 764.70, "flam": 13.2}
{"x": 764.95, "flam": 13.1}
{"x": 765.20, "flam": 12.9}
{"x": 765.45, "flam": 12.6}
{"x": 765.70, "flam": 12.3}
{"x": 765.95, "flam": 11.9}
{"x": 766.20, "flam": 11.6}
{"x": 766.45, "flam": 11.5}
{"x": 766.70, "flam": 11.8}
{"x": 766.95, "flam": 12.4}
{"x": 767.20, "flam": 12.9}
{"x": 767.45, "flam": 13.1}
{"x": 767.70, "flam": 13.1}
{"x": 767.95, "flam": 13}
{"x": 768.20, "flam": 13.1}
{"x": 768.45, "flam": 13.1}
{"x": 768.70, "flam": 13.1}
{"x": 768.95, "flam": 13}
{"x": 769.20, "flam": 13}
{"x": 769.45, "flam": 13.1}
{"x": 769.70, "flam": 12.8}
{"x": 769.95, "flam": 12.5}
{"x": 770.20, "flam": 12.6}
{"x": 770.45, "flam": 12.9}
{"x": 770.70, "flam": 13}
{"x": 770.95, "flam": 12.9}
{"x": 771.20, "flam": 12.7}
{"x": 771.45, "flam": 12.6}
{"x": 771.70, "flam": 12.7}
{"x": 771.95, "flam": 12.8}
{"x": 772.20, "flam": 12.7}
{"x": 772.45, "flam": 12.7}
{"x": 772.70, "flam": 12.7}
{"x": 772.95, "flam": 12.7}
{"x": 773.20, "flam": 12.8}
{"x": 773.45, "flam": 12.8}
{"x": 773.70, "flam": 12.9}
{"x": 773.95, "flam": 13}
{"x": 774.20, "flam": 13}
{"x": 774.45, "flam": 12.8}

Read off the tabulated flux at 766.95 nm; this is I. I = 12.4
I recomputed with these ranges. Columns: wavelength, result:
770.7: 13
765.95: 11.9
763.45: 13.2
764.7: 13.2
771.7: 12.7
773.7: 12.9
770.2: 12.6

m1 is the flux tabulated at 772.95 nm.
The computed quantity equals 12.7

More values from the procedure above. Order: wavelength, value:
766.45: 11.5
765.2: 12.9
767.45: 13.1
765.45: 12.6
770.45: 12.9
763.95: 13.4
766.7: 11.8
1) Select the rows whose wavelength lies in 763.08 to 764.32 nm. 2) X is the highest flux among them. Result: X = 13.5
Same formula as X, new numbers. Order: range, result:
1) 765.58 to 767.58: 13.1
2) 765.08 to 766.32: 12.9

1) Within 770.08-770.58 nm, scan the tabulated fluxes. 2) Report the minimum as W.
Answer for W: 12.6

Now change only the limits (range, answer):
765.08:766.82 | 11.5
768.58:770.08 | 12.5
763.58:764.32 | 13.3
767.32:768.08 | 13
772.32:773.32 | 12.7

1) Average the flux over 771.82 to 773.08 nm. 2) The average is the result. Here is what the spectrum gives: 12.7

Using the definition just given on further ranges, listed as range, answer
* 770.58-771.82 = 12.8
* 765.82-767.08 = 11.8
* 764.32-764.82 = 13.3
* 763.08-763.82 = 13.2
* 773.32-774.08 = 12.9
